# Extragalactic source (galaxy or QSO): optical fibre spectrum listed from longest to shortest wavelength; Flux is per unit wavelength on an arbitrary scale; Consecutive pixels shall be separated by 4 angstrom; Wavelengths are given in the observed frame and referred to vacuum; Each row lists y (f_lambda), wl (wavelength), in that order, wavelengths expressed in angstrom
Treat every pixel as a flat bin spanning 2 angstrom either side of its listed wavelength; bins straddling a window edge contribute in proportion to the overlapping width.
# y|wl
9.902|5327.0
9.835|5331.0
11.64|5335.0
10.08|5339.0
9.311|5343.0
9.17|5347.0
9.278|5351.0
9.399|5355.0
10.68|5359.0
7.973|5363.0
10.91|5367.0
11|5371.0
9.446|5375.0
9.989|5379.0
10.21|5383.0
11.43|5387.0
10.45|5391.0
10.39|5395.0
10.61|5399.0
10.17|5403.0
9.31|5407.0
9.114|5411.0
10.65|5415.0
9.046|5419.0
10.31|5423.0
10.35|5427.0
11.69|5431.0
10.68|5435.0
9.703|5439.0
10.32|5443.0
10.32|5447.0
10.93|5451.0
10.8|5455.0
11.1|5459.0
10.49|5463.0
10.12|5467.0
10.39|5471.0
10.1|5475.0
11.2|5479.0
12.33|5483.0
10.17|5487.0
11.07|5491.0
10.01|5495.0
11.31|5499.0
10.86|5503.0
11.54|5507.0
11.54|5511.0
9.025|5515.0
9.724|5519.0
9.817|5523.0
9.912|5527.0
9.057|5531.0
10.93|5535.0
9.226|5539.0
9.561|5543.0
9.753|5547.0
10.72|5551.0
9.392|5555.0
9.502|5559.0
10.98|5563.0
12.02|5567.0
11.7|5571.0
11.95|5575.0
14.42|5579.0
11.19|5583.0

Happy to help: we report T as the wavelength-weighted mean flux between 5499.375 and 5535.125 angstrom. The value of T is 10.3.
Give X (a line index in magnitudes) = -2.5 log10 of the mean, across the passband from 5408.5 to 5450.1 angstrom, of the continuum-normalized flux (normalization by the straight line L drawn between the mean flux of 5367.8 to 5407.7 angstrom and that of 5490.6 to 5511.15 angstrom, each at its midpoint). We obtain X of 0.04 mag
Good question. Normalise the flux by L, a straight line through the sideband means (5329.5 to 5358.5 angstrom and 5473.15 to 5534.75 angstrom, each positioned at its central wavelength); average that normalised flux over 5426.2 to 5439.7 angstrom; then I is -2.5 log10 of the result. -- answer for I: -0.050 mag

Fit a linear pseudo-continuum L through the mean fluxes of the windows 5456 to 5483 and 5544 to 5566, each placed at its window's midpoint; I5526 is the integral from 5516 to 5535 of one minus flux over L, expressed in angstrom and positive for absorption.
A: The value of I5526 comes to 1.1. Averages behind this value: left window 10.7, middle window 9.73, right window 10.1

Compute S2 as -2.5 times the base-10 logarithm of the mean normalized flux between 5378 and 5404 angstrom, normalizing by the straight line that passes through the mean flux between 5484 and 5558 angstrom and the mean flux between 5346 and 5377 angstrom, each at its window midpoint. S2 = -0.07 mag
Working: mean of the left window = 9.75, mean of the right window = 10.2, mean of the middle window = 10.5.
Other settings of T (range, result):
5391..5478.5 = 10.3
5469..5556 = 10.4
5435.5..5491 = 10.6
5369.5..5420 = 10.2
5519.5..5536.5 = 9.88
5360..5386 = 10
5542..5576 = 10.6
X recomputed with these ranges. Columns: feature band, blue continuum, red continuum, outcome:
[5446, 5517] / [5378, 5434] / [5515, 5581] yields -0.04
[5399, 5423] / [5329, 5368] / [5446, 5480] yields 0.05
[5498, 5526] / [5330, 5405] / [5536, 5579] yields 0.00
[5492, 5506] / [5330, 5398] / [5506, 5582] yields -0.04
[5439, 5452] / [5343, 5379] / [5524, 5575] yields -0.04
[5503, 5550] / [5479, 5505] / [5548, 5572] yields 0.08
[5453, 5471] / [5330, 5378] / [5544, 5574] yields -0.04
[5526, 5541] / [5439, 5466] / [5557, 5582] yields 0.17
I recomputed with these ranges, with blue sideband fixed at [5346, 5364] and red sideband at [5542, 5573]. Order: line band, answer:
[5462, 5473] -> -0.035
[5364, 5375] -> -0.104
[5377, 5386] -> -0.079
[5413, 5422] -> -0.020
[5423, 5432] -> -0.107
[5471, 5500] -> -0.077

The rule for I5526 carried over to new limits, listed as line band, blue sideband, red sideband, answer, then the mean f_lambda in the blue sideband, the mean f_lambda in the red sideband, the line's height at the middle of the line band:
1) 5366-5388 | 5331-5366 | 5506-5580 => -1.32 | 9.73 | 10.5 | 9.85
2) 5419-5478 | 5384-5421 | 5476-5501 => 0.56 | 10.1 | 11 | 10.6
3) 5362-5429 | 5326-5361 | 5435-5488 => 0.77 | 9.92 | 10.6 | 10.2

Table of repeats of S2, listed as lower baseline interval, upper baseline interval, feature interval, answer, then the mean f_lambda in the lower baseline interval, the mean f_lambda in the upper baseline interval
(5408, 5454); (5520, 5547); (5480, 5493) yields -0.12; 10.3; 9.75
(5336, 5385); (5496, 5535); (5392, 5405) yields -0.05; 9.82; 10.3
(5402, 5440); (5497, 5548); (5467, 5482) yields -0.05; 10.1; 10.2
